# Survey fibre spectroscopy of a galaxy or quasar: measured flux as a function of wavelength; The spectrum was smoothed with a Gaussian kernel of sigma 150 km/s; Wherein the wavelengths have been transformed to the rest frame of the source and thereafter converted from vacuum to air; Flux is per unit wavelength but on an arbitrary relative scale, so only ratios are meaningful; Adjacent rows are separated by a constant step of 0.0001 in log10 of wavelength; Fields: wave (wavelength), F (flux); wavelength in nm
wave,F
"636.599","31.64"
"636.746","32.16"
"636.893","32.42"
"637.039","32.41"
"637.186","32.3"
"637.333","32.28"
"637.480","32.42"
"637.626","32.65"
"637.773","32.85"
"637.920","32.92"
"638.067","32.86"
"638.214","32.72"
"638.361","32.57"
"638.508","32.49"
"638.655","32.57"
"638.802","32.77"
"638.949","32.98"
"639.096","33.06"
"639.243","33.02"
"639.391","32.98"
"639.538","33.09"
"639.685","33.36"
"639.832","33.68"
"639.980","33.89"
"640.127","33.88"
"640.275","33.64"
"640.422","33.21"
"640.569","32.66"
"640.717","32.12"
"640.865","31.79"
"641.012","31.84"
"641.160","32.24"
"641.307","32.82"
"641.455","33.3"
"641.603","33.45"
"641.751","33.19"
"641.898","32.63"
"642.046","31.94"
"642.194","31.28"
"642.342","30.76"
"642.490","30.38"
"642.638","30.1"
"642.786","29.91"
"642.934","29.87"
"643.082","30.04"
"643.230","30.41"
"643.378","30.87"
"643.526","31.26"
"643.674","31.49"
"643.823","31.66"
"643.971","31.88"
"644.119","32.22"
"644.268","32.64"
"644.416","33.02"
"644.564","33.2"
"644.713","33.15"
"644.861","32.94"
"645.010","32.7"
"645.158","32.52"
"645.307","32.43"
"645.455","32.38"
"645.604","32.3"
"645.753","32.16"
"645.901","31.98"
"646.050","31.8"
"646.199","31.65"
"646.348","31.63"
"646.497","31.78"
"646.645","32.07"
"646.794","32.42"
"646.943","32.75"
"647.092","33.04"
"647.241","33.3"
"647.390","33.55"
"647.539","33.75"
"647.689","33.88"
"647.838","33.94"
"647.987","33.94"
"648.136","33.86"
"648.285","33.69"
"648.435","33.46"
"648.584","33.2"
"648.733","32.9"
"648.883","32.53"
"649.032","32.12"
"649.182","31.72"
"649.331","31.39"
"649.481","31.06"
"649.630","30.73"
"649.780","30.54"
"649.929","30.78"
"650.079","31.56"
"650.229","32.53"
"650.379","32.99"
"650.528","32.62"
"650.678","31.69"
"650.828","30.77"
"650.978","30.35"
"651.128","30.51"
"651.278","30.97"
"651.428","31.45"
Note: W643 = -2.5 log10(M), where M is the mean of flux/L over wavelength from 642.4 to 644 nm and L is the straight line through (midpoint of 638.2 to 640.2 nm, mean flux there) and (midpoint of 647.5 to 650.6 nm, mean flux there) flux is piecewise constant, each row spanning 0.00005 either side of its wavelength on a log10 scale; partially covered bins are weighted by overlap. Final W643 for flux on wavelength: 0.07 mag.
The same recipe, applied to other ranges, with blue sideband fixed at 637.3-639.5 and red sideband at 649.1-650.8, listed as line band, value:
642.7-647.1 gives 0.01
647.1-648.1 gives -0.06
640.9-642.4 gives 0.00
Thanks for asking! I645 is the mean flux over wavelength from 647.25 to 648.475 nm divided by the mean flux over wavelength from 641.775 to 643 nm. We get 1.09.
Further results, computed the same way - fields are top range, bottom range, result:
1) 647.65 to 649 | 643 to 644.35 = 1.07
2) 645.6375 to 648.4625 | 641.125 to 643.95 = 1.04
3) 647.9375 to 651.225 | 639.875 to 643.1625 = 1.00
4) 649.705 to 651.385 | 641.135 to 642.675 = 0.98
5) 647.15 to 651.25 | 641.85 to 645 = 1.03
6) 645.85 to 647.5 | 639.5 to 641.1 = 0.98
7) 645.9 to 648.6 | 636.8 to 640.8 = 1.00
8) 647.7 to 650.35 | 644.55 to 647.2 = 1.00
